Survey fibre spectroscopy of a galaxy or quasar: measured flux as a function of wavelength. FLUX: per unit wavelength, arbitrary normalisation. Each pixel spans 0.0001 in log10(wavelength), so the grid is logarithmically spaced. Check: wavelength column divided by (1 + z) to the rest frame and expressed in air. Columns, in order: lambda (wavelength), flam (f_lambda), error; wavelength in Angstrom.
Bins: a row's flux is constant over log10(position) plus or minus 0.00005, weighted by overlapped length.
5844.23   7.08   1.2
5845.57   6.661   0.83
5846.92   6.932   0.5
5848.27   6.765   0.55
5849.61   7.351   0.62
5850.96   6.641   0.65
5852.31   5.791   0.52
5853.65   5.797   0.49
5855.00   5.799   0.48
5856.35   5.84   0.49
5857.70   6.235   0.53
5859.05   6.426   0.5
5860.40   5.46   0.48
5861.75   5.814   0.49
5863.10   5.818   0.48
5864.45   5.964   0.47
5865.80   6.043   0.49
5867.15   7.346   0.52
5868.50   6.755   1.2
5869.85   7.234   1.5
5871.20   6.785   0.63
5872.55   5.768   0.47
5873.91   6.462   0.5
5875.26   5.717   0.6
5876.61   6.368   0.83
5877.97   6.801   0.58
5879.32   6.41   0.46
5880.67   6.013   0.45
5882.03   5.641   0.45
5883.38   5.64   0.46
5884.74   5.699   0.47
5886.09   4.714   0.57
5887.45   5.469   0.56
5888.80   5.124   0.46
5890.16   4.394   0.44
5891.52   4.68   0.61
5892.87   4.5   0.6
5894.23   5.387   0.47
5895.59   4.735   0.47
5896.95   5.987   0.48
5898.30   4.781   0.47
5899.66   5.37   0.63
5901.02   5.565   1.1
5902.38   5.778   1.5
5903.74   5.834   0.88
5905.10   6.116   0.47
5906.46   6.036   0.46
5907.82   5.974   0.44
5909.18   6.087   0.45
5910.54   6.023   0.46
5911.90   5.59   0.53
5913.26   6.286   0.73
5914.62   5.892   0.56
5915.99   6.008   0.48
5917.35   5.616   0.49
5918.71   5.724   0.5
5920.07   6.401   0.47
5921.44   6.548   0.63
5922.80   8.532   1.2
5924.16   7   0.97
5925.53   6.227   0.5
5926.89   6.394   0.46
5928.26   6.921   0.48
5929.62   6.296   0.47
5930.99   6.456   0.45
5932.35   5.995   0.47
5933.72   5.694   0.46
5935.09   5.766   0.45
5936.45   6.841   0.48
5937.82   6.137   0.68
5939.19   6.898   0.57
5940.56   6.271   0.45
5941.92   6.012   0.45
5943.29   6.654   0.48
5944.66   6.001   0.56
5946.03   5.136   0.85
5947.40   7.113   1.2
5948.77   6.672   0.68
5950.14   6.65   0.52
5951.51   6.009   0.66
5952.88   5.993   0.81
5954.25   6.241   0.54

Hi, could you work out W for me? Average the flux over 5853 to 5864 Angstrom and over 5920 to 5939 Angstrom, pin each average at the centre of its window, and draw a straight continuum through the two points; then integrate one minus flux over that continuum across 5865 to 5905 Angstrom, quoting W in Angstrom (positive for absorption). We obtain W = 2.3 Angstrom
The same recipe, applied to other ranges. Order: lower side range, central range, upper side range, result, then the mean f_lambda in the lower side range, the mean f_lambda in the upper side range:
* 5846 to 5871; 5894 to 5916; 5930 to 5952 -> 2.0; 6.35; 6.27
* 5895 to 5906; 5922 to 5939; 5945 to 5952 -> -1.5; 5.54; 6.31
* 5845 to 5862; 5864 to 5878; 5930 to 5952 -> -0.4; 6.28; 6.27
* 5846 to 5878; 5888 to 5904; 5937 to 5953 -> 2.9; 6.32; 6.31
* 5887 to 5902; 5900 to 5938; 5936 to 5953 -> -3.3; 5.1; 6.34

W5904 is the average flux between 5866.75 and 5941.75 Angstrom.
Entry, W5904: 6.01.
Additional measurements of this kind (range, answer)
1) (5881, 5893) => 5.15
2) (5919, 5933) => 6.65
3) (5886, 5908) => 5.32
